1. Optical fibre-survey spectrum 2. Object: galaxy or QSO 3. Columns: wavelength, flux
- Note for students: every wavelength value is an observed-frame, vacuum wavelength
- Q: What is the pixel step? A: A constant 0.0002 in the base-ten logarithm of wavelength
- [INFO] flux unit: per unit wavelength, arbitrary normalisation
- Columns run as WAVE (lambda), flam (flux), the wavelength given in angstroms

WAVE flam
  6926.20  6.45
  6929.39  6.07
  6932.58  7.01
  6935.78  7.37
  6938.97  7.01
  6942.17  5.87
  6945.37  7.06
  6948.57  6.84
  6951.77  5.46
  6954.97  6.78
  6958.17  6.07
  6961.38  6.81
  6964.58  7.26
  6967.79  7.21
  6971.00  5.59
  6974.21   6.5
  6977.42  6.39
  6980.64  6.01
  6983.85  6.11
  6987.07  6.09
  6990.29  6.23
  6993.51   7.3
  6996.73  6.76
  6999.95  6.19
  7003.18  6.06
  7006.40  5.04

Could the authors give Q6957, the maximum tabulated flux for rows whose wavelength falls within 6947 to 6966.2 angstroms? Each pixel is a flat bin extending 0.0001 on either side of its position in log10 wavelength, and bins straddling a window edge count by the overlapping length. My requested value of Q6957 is 7.26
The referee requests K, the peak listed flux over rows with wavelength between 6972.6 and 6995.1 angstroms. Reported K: 7.3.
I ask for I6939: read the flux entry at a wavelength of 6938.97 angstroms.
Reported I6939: 7.01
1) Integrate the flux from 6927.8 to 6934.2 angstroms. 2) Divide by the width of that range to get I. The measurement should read 6.54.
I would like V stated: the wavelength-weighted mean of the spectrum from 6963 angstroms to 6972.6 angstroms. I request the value 6.68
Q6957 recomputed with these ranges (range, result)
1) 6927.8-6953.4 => 7.37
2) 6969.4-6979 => 6.5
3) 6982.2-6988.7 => 6.11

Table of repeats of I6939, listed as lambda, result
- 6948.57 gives 6.84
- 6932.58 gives 7.01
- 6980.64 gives 6.01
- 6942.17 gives 5.87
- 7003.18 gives 6.06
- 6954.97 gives 6.78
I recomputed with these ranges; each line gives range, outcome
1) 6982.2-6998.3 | 6.5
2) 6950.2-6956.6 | 6.13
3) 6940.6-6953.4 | 6.31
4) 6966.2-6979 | 6.42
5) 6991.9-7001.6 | 6.75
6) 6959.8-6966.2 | 7.04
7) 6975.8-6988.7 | 6.15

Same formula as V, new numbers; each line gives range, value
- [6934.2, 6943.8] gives 6.75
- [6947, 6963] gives 6.4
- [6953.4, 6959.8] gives 6.42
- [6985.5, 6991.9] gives 6.16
